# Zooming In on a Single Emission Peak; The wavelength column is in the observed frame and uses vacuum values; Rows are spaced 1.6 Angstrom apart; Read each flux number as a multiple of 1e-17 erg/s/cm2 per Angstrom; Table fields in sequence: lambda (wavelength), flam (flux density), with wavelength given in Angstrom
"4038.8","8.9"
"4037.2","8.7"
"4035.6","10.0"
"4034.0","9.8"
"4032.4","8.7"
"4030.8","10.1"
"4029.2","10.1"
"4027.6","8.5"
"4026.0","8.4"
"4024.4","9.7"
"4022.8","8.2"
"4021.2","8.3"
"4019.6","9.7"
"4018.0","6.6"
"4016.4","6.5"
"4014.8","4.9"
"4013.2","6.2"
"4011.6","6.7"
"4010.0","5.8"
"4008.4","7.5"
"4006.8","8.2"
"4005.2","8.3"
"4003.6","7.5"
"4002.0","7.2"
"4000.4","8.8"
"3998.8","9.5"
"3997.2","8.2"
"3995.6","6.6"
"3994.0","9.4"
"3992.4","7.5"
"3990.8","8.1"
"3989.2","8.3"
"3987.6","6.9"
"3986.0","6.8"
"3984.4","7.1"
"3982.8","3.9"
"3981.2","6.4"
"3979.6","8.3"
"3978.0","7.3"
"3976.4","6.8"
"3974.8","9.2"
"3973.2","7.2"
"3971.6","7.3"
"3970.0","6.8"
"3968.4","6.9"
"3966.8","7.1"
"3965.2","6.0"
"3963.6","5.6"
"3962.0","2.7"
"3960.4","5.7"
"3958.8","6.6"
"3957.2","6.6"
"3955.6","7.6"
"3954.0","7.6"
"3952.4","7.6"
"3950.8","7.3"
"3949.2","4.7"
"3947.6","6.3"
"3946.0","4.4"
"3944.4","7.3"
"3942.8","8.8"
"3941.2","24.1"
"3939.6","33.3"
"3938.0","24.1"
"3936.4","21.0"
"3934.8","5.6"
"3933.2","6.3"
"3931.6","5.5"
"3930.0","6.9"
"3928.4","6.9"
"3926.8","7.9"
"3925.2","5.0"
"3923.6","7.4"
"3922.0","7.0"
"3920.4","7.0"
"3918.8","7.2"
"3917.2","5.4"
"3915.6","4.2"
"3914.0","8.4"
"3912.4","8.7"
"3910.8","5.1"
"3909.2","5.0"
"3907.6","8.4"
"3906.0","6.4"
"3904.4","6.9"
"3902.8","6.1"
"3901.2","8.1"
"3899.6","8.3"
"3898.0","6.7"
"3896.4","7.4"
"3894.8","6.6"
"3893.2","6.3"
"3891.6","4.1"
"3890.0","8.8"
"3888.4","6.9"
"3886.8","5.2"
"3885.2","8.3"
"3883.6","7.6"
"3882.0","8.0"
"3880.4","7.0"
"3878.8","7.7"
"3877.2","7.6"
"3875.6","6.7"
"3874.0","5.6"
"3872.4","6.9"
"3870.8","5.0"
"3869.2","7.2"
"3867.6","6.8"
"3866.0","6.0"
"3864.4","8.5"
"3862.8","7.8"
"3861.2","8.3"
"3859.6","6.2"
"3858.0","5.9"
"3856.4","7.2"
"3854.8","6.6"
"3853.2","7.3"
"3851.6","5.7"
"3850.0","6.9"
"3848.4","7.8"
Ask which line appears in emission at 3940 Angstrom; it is [O II]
